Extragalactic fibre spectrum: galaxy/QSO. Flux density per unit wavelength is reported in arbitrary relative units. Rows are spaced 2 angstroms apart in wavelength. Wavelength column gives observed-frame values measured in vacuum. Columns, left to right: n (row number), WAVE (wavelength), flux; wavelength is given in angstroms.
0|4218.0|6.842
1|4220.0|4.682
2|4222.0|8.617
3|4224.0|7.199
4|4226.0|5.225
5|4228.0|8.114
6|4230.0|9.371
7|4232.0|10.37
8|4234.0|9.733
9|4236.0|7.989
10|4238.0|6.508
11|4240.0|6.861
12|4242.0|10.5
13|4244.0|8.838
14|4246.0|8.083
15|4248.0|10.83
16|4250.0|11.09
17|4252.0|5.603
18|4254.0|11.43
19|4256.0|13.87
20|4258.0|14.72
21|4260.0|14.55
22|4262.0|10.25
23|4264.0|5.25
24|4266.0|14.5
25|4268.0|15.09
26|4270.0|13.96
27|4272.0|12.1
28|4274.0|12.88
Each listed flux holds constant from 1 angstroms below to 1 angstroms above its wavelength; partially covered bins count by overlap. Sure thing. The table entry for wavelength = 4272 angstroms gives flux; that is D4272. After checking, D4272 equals 12.1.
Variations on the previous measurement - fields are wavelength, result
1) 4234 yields 9.733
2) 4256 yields 13.87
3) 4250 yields 11.09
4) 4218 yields 6.842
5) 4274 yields 12.88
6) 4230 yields 9.371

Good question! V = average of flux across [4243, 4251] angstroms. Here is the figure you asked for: 9.71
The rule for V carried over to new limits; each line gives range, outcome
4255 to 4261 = 14.4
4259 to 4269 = 11.9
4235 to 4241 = 7.12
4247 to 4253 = 9.17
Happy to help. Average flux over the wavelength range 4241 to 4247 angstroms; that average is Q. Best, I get 9.14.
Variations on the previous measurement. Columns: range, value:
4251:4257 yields 10.3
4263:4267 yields 9.88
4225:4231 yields 7.57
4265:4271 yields 14.5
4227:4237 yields 9.12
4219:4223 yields 6.65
